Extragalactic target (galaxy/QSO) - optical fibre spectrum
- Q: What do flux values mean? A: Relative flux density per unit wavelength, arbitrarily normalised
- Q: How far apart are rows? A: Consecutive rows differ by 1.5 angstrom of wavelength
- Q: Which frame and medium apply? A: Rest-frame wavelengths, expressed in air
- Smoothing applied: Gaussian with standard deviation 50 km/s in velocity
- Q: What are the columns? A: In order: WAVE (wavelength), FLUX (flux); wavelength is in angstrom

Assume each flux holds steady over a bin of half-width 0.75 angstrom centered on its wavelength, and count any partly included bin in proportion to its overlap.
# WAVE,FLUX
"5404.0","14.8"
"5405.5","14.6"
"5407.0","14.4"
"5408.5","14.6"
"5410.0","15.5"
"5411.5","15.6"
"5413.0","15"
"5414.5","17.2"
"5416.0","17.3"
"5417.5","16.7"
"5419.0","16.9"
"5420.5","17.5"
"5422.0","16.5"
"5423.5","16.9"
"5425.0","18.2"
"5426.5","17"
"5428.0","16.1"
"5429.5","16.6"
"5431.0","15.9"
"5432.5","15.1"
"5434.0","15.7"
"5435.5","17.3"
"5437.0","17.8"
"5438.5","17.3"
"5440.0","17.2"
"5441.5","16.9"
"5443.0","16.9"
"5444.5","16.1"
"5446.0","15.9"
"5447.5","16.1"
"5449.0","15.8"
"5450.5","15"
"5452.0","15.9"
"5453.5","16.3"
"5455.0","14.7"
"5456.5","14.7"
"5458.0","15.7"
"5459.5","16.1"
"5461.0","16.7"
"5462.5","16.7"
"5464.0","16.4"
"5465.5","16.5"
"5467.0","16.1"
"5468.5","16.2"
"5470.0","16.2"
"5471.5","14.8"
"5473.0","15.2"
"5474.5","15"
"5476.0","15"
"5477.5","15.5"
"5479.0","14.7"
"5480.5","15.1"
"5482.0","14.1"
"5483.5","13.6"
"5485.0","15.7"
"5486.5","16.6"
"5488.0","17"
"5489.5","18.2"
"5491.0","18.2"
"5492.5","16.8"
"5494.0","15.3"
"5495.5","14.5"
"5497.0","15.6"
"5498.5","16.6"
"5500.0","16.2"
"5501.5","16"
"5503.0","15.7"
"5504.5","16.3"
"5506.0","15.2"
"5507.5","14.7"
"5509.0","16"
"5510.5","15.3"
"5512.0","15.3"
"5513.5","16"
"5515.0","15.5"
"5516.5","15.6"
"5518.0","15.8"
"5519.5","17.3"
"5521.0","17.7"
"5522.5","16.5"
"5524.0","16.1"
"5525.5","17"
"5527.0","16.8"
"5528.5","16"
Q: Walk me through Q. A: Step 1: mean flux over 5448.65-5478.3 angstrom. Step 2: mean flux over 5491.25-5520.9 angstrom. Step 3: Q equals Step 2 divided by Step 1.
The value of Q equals 1.01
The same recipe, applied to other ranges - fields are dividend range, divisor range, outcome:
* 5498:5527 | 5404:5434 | 0.99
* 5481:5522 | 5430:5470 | 0.99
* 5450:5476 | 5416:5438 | 0.94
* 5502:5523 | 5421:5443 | 0.95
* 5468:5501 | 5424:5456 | 0.96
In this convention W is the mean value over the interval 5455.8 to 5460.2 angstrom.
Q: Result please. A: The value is 15.5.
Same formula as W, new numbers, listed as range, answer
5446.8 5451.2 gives 15.6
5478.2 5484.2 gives 14.4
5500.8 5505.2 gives 16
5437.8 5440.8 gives 17.2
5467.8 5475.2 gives 15.5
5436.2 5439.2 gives 17.6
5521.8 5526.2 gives 16.5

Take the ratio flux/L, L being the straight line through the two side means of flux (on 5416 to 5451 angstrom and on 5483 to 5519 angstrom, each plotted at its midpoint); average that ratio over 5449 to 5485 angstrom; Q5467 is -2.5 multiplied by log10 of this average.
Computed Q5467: 0.05 mag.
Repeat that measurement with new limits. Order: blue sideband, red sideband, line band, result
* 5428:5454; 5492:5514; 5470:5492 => 0.018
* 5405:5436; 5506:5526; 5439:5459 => 0.014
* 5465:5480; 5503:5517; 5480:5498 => -0.027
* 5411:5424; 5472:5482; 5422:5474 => -0.030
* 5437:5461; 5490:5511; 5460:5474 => -0.001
